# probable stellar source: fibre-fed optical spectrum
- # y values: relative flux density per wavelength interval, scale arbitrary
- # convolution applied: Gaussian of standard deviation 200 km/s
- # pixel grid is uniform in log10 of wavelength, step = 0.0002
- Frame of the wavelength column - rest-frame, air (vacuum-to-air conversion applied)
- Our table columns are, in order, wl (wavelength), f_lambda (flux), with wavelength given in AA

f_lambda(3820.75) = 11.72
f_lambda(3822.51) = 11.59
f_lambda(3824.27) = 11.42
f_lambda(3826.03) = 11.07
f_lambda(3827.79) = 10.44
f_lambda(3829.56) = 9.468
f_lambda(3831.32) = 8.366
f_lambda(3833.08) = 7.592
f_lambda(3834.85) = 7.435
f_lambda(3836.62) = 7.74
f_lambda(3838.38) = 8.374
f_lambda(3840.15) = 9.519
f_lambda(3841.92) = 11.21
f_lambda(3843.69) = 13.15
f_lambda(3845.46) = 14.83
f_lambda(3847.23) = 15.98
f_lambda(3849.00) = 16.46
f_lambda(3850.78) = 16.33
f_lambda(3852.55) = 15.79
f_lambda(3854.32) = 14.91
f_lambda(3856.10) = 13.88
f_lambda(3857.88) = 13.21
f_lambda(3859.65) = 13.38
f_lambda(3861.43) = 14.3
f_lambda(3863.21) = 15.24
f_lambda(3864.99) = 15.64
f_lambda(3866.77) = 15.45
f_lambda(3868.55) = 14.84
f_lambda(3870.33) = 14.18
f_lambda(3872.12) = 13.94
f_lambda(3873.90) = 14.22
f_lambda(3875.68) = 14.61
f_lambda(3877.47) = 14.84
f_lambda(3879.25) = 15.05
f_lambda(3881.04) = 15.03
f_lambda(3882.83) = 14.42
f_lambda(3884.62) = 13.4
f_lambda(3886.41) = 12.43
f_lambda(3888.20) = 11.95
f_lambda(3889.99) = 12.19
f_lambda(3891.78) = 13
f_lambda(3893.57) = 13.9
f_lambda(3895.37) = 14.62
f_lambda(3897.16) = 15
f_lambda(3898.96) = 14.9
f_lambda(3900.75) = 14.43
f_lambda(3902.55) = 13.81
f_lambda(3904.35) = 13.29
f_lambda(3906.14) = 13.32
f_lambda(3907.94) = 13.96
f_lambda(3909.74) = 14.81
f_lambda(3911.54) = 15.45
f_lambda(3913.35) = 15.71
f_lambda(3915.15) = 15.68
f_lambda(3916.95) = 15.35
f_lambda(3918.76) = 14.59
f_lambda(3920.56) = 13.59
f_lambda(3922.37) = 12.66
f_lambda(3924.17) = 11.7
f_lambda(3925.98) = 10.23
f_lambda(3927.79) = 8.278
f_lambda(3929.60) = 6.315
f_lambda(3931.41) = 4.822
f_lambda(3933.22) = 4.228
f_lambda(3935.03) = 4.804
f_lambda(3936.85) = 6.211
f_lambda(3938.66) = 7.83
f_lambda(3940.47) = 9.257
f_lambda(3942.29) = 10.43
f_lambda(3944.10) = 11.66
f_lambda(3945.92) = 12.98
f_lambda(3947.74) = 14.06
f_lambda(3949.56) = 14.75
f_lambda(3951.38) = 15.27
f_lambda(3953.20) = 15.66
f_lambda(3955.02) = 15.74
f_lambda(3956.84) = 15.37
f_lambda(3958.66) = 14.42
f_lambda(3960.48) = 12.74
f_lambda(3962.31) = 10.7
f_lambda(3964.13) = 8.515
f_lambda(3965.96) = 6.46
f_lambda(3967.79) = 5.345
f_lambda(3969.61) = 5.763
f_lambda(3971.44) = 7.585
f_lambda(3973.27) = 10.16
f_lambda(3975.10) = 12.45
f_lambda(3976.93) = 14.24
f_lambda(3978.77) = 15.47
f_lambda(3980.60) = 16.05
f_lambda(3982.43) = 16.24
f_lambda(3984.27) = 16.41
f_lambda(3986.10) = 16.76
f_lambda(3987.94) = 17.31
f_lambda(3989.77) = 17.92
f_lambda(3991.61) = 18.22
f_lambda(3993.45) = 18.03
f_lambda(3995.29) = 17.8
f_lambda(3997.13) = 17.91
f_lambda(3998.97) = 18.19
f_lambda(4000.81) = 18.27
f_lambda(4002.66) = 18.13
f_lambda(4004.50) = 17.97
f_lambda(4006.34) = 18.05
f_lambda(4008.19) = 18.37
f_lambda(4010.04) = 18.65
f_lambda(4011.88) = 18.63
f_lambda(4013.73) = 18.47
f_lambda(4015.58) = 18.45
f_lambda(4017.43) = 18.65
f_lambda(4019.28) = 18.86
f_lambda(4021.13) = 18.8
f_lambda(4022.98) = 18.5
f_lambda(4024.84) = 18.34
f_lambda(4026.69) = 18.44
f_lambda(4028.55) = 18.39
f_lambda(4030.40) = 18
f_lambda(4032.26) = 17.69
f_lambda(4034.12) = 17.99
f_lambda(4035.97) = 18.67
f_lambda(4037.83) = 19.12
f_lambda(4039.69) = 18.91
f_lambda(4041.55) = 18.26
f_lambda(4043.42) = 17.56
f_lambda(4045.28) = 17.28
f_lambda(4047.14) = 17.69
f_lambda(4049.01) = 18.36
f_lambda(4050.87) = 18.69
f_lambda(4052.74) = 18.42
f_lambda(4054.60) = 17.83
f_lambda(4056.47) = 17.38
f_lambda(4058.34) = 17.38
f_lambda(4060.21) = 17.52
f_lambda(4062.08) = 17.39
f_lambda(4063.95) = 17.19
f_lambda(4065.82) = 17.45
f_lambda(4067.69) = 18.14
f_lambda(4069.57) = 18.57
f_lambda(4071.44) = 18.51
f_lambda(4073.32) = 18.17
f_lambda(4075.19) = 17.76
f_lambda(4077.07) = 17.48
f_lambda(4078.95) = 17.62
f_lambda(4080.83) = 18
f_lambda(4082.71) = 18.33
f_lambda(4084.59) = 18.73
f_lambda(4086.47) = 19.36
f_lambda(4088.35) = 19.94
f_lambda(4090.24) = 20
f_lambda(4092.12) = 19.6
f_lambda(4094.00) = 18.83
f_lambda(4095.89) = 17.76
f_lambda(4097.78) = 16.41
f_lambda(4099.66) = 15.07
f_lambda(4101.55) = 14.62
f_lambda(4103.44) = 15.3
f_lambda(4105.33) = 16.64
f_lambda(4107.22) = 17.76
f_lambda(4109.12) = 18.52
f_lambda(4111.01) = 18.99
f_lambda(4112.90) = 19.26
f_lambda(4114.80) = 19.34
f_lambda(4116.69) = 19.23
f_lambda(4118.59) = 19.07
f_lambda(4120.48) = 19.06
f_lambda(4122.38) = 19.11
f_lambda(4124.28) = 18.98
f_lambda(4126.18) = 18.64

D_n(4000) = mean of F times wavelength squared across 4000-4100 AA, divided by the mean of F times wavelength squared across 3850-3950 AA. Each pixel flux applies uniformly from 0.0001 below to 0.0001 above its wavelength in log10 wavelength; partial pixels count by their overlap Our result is 1.5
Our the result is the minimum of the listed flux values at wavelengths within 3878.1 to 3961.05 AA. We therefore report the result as 4.228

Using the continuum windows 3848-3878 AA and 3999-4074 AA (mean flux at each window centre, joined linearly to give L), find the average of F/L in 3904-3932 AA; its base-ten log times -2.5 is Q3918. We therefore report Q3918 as 0.25 mag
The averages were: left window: 14.8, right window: 18.2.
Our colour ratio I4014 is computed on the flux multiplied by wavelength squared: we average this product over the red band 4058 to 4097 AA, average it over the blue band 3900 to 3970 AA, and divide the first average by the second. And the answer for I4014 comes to 1.7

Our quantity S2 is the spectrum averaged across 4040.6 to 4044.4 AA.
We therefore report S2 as 17.9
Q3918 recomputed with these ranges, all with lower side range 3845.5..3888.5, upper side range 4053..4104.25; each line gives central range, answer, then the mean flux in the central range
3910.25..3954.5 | 0.34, 11.4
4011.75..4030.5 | -0.10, 18.5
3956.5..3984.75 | 0.36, 11.6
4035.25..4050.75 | -0.06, 18.2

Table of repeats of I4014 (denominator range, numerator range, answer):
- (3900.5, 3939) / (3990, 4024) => 1.68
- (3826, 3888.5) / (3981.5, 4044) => 1.50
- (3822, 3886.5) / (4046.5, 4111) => 1.54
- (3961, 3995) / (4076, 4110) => 1.44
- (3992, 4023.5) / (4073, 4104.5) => 1.01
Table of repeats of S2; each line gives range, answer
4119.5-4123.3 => 19.1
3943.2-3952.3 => 13.7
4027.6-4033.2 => 18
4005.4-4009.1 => 18.2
